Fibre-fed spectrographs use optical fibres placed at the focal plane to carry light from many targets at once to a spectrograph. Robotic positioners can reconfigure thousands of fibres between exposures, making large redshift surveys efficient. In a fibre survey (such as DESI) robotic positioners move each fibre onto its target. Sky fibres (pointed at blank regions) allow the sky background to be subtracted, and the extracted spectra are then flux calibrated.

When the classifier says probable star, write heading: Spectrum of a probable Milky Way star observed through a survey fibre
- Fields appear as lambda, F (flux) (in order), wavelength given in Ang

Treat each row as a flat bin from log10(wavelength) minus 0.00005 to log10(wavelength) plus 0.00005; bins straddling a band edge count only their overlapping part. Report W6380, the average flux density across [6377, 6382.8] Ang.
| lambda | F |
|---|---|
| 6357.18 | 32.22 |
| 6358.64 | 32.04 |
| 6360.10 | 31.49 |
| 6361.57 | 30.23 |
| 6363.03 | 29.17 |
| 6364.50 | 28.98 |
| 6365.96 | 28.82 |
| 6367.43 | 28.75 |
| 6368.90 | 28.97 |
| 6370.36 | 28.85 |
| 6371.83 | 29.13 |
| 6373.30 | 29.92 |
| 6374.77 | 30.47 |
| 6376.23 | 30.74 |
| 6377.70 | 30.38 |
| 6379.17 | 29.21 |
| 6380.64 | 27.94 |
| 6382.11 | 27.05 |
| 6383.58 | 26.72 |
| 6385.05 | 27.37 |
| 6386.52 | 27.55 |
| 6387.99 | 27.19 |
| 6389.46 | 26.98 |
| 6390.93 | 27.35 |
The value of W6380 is 28.6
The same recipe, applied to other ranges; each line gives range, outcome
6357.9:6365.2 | 30.4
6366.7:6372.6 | 28.9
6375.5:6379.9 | 30.1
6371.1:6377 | 30.1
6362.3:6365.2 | 29.1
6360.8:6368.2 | 29.2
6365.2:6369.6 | 28.8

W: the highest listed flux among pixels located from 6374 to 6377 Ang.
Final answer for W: 30.74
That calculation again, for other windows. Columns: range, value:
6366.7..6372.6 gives 29.13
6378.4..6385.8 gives 29.21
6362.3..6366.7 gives 29.17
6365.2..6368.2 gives 28.82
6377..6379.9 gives 30.38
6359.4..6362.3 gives 31.49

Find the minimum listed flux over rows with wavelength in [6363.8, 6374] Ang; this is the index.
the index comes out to 28.75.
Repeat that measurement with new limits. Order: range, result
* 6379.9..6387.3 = 26.72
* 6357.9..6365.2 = 28.98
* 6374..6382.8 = 27.05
